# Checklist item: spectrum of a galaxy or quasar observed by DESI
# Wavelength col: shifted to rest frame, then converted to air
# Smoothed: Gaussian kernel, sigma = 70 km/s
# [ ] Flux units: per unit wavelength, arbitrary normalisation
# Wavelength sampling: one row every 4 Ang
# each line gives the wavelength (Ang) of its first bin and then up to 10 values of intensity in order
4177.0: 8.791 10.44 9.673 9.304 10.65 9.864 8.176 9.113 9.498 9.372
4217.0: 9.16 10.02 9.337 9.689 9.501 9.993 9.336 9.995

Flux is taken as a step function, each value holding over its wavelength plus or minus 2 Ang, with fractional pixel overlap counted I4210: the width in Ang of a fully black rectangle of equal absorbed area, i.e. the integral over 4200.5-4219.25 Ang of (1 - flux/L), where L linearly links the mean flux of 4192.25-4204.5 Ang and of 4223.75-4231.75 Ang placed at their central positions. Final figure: 0.6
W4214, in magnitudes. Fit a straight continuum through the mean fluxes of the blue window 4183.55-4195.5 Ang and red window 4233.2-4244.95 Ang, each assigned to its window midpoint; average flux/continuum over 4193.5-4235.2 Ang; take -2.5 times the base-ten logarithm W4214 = 0.04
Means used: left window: 9.88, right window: 9.69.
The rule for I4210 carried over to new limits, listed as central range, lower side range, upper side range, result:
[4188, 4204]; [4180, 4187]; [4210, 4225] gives 0.54 Ang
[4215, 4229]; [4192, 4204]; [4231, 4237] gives 0.08 Ang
